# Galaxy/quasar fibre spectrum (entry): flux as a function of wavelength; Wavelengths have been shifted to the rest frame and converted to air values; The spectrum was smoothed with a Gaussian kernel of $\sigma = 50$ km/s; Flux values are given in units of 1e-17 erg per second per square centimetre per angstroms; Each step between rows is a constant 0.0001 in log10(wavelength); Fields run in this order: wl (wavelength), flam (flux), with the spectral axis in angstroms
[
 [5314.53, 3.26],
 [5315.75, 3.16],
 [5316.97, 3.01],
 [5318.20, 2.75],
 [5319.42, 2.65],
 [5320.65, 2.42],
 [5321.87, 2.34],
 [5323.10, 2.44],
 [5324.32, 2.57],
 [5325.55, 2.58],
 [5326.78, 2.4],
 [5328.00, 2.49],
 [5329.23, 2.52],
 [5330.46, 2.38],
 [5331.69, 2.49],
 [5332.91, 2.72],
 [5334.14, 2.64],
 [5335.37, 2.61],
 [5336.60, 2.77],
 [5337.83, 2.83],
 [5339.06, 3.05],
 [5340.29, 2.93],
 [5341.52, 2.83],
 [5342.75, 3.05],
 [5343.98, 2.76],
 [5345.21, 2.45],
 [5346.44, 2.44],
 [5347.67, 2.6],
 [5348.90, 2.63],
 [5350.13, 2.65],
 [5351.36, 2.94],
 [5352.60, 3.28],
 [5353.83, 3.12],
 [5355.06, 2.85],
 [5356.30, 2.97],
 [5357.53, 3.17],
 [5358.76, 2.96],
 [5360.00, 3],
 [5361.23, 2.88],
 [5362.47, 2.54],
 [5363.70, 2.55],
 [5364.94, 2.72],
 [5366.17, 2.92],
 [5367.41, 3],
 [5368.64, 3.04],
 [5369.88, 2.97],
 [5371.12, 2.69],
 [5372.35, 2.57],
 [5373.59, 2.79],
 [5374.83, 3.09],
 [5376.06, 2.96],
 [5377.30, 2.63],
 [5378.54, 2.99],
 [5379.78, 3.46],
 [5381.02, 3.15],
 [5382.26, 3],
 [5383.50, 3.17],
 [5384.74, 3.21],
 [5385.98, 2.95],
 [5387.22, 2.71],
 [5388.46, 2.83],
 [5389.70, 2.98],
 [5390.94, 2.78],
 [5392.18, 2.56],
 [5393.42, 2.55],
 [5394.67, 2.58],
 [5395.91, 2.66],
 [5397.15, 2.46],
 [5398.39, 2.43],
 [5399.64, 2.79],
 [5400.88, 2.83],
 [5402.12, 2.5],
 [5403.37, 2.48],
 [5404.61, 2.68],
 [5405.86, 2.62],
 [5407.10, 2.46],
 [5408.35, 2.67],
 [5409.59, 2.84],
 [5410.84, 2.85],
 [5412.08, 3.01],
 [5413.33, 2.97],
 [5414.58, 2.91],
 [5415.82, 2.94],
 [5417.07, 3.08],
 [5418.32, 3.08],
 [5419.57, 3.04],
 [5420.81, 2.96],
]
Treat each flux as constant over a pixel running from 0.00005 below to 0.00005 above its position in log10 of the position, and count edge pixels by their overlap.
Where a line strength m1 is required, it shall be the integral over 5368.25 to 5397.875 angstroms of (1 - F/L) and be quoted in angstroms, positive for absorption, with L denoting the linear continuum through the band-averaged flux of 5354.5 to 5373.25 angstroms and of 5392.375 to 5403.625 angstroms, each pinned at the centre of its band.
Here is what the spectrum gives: -1.7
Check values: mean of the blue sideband 2.85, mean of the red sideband 2.59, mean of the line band 2.86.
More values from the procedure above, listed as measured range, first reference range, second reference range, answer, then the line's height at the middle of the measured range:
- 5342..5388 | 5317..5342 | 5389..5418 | -3.6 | 2.68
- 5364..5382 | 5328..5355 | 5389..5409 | -1.6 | 2.68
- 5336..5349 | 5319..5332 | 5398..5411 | -1.3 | 2.51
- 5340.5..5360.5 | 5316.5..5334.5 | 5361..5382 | -0.9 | 2.73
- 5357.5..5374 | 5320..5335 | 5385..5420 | -1.2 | 2.63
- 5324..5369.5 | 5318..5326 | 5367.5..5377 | -1.2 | 2.7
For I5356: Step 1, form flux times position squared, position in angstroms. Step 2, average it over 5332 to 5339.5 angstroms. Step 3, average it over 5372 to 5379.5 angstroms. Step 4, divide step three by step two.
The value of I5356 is 1.1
